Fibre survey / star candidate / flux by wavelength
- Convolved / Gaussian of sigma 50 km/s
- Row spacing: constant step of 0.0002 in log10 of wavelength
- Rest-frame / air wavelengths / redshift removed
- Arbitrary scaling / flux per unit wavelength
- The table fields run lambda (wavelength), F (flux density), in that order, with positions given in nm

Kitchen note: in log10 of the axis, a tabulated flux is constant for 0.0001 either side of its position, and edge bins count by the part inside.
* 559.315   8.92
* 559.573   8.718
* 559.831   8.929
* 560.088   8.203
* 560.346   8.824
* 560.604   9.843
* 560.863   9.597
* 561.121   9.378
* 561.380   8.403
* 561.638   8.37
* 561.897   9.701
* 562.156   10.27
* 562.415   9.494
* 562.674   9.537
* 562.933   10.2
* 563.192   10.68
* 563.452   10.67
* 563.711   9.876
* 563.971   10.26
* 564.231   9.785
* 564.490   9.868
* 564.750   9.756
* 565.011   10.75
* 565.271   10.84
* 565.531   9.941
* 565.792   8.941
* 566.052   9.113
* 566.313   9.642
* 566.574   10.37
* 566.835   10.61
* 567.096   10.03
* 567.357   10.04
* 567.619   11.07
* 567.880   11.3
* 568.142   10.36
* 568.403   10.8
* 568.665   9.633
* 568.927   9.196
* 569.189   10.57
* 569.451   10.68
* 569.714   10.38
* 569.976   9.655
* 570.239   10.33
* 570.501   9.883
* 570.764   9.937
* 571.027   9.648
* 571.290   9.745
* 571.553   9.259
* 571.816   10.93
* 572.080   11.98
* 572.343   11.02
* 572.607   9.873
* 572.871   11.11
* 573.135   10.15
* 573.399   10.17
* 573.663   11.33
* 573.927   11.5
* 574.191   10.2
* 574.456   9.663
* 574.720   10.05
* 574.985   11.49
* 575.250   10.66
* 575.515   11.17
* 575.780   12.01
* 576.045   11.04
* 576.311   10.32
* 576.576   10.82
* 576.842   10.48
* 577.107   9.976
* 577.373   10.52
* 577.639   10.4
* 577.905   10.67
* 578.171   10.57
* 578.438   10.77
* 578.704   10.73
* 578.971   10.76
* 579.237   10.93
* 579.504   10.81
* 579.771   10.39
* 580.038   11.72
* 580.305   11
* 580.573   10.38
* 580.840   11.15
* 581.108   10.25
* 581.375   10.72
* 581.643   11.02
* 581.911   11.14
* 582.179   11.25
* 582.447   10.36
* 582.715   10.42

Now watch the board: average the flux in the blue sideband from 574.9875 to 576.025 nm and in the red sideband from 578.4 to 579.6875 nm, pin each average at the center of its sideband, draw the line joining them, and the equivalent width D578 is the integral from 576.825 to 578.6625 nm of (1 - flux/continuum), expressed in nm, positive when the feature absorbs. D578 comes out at 0.079 nm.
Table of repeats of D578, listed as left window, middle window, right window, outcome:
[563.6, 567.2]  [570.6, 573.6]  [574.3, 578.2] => 0.01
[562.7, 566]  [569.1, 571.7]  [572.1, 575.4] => 0.11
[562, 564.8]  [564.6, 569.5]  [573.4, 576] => 0.06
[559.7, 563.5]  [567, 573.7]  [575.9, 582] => -0.17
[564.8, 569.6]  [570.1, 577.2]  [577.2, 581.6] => -0.04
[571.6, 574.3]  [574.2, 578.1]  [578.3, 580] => 0.05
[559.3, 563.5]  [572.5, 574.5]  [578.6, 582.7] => -0.05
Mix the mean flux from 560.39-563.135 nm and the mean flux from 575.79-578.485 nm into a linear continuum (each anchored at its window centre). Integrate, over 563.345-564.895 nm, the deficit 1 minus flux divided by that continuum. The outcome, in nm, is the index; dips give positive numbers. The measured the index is -0.060 nm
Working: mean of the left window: 9.49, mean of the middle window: 10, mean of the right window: 10.6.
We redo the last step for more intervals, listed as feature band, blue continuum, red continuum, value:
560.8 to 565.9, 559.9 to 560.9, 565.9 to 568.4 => -0.12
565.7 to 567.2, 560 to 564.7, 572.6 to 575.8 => 0.03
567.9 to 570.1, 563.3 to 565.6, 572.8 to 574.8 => 0.03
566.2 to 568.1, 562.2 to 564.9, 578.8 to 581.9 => -0.04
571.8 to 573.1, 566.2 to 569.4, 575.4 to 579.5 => -0.05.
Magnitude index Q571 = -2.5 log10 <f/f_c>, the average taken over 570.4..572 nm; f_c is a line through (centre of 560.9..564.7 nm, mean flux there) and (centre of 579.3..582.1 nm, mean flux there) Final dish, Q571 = 0.03 mag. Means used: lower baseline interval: 9.75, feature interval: 9.97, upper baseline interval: 10.9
